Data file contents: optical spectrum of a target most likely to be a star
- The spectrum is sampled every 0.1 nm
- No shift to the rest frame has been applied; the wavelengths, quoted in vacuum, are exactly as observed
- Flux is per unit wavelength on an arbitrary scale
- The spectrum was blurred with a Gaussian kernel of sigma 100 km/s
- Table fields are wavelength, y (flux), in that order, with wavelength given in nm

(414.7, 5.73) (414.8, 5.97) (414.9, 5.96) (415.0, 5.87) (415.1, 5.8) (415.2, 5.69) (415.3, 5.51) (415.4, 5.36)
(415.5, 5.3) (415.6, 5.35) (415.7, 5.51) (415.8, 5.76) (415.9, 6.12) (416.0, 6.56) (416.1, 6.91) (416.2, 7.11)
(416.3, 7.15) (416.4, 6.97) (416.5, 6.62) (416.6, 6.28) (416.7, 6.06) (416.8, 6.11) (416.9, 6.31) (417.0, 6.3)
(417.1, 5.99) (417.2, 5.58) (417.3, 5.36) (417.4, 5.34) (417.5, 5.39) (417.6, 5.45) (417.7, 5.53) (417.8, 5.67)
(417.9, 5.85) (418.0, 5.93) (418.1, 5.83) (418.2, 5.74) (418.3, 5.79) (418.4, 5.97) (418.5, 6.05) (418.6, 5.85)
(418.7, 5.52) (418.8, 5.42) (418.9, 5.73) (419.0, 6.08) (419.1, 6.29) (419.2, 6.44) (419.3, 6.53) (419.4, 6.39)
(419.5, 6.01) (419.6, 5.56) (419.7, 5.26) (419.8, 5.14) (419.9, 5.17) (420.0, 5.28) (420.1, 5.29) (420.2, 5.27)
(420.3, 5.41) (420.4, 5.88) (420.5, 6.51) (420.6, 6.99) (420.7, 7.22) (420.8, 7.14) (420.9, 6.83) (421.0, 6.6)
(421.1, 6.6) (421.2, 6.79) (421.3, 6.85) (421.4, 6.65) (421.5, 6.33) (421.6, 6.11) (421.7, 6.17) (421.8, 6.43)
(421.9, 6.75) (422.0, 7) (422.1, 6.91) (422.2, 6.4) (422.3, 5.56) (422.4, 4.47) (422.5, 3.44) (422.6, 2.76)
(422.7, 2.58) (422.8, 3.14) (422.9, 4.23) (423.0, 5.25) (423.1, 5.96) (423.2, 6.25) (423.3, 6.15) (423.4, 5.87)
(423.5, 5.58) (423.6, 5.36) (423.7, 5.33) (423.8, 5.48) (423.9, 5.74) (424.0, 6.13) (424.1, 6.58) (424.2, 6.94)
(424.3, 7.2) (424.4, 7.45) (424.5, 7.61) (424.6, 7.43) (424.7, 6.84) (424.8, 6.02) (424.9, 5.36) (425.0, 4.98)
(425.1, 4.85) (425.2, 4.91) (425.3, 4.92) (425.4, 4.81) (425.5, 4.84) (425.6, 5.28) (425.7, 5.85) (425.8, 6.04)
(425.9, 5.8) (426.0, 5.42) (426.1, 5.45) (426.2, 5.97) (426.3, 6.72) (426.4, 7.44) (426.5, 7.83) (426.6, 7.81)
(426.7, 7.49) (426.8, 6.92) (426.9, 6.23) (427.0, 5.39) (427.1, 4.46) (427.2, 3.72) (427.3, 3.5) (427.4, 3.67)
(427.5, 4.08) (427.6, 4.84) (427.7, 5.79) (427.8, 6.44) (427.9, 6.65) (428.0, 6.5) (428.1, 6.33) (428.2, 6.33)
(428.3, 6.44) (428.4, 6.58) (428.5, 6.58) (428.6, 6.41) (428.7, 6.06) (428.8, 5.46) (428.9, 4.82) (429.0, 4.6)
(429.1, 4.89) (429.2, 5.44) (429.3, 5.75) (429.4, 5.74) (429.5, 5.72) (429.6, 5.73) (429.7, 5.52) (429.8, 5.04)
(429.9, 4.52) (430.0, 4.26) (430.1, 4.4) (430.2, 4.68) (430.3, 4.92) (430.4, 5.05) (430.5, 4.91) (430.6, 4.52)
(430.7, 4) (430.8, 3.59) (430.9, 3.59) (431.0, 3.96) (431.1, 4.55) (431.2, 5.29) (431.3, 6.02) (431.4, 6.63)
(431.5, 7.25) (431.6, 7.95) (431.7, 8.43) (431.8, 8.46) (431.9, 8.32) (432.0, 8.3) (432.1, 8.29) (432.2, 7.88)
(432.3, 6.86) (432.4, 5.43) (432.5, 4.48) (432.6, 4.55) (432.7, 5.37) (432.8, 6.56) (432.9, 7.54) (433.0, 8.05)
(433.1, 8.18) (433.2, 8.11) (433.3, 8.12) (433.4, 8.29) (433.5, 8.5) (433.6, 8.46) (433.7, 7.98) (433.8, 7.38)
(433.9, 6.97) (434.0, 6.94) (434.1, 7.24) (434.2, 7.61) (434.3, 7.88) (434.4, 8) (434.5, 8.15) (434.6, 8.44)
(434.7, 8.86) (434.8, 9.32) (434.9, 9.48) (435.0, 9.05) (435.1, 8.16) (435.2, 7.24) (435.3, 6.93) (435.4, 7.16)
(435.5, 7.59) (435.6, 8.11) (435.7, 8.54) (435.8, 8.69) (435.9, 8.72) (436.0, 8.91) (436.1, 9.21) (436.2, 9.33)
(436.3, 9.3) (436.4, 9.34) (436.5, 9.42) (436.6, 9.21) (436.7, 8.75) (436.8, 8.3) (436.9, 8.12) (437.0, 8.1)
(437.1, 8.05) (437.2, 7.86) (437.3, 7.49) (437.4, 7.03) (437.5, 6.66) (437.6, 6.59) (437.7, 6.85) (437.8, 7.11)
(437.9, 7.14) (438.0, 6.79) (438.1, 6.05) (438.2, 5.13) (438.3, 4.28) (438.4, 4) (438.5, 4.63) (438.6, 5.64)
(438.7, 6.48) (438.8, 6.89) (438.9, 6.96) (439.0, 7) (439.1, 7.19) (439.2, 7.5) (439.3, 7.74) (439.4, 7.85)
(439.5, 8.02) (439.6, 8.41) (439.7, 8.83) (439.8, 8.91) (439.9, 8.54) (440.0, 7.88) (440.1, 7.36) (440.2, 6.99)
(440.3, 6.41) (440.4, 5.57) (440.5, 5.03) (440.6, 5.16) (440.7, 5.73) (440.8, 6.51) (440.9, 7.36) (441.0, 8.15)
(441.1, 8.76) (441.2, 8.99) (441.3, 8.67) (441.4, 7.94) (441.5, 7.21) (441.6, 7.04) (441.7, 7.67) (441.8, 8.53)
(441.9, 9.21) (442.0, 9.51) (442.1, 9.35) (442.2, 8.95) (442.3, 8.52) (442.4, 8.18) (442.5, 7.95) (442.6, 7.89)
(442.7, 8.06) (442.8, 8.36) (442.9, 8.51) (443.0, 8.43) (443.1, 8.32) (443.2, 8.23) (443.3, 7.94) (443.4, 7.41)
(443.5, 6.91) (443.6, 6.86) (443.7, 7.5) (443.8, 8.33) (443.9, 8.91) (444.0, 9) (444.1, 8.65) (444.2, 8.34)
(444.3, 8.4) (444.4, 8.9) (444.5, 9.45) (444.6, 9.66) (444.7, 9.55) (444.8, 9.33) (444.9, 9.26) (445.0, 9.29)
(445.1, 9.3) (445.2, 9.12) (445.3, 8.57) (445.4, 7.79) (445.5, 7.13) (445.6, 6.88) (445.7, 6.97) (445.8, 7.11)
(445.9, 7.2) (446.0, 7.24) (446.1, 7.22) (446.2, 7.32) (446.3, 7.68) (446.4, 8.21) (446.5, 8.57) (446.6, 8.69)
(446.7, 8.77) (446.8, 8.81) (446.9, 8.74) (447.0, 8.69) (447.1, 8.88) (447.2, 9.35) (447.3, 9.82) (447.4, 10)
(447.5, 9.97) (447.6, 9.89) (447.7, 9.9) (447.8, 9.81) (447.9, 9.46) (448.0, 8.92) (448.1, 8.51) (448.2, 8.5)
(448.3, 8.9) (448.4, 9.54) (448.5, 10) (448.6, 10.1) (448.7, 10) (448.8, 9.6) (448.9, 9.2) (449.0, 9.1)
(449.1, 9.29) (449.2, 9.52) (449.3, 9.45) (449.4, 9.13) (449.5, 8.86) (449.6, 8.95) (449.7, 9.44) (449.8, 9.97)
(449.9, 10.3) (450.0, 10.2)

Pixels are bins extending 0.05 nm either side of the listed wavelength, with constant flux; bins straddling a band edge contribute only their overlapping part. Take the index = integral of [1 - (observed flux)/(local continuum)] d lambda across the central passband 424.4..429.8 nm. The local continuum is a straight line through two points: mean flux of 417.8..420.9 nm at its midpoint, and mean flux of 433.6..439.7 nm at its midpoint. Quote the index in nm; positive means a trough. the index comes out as 0.73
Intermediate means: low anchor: 5.93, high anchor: 7.65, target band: 5.79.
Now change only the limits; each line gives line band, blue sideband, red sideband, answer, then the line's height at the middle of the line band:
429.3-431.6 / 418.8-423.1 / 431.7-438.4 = 0.65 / 7.07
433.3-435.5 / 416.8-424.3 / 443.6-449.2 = -0.18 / 7.4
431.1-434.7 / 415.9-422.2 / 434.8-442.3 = -0.08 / 7.2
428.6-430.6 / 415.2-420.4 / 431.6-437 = 0.60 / 7.37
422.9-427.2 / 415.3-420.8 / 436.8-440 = 0.22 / 6.33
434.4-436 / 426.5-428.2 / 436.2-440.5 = -0.34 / 6.84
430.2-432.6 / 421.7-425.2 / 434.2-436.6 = 0.51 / 7.57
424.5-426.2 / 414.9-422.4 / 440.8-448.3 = 0.27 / 6.67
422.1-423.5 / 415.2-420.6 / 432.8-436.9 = 0.36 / 6.58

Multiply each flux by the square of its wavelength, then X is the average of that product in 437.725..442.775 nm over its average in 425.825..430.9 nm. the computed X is 1.40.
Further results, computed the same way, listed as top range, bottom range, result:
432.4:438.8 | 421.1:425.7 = 1.39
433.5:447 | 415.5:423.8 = 1.48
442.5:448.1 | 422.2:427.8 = 1.67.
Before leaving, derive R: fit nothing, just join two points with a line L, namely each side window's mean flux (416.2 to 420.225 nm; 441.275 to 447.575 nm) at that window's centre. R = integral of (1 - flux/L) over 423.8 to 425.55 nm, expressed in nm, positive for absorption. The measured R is 0.13 nm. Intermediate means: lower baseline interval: 5.88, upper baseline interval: 8.39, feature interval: 6.02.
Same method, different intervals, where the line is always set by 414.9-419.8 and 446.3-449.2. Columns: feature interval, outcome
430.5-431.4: 0.34 nm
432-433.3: 0.12 nm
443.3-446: 0.19 nm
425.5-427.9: 0.41 nm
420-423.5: 0.32 nm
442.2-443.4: 0.07 nm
